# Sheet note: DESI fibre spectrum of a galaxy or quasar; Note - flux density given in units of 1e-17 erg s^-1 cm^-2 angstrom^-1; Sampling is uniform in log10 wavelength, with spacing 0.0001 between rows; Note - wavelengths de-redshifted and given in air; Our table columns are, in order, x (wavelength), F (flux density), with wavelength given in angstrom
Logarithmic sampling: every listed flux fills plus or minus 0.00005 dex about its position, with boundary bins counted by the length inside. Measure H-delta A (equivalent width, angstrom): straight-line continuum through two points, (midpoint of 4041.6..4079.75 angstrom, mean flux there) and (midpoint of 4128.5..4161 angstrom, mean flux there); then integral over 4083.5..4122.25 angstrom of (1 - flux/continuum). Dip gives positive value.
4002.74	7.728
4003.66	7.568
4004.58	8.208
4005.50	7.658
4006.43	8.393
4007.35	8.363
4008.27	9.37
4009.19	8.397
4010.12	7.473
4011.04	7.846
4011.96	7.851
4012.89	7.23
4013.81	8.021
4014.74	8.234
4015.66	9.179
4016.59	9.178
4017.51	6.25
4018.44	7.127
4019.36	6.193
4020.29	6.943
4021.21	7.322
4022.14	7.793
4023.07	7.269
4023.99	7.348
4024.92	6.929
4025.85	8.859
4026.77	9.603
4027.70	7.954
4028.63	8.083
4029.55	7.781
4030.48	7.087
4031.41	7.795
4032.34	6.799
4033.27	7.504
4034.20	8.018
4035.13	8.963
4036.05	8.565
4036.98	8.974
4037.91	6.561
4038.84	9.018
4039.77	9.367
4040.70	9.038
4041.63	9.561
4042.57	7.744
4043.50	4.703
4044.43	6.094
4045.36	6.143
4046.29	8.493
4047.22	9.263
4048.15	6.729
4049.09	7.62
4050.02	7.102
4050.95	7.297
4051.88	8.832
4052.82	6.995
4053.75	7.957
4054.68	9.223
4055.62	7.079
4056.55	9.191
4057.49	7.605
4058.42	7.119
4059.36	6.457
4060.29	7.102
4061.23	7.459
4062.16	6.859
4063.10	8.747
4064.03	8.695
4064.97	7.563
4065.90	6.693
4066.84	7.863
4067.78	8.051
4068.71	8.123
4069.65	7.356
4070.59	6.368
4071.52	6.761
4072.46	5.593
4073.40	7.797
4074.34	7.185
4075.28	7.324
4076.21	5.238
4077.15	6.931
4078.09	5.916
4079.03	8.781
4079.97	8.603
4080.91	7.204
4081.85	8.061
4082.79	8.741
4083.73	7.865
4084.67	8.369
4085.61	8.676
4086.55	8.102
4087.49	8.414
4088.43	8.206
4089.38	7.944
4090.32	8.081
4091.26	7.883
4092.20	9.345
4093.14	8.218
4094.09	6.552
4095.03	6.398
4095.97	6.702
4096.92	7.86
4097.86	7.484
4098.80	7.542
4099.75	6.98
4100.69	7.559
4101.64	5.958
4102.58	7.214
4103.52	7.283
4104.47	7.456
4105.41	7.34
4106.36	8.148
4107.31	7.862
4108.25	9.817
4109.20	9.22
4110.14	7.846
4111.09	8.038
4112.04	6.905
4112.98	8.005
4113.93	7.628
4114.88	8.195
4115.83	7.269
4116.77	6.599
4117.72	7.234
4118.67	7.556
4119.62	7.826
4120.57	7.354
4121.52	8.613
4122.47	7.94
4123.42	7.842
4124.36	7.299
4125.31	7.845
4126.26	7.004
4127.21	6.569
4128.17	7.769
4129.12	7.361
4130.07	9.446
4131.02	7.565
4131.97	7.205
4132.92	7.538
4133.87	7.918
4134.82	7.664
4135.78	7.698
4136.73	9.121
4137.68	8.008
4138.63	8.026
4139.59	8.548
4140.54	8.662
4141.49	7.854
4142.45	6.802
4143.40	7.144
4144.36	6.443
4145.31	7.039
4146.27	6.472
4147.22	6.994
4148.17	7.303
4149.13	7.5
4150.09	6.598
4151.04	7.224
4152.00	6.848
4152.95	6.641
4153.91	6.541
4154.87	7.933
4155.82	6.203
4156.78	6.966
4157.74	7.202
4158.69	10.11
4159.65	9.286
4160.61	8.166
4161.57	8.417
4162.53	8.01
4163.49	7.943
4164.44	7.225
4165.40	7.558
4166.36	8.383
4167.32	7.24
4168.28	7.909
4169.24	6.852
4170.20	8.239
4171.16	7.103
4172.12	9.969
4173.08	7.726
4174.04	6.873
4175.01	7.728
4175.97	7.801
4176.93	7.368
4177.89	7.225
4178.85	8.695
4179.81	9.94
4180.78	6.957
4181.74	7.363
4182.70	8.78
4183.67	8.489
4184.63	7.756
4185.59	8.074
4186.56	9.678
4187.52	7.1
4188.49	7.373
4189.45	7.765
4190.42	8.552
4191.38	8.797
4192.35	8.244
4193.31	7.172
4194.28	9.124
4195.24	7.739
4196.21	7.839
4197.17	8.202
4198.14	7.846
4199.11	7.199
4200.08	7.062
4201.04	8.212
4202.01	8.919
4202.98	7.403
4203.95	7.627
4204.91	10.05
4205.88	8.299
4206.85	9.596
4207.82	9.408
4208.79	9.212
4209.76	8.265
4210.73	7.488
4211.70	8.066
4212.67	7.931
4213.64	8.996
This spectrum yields -1.3 angstrom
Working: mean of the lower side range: 7.39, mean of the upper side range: 7.59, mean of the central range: 7.74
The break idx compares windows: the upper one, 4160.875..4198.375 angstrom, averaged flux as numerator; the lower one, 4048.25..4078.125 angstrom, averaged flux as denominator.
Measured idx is 1.1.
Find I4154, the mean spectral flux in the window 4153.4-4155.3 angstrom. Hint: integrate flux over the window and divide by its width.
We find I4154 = 7.18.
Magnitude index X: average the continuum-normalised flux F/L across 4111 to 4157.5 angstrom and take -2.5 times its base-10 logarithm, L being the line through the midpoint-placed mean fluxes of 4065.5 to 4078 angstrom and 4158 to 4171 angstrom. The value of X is 0.03 mag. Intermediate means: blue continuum 6.99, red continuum 8.07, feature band 7.48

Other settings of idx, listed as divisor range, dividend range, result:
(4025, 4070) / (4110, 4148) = 0.97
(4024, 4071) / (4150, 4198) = 1.01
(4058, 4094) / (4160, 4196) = 1.05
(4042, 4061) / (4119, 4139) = 1.05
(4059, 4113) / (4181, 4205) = 1.06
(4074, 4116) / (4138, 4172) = 0.98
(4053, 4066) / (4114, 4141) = 1.01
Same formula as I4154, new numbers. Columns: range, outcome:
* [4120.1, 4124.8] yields 7.83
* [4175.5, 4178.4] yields 7.49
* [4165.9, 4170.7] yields 7.72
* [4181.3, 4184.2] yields 8.21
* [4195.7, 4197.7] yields 8.01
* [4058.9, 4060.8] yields 6.79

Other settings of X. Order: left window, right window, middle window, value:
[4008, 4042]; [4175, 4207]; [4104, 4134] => 0.04 mag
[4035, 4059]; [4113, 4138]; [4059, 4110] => 0.03 mag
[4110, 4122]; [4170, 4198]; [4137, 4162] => 0.05 mag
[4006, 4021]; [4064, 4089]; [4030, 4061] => -0.01 mag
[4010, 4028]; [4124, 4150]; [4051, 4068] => -0.01 mag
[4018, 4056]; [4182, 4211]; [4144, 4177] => 0.08 mag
